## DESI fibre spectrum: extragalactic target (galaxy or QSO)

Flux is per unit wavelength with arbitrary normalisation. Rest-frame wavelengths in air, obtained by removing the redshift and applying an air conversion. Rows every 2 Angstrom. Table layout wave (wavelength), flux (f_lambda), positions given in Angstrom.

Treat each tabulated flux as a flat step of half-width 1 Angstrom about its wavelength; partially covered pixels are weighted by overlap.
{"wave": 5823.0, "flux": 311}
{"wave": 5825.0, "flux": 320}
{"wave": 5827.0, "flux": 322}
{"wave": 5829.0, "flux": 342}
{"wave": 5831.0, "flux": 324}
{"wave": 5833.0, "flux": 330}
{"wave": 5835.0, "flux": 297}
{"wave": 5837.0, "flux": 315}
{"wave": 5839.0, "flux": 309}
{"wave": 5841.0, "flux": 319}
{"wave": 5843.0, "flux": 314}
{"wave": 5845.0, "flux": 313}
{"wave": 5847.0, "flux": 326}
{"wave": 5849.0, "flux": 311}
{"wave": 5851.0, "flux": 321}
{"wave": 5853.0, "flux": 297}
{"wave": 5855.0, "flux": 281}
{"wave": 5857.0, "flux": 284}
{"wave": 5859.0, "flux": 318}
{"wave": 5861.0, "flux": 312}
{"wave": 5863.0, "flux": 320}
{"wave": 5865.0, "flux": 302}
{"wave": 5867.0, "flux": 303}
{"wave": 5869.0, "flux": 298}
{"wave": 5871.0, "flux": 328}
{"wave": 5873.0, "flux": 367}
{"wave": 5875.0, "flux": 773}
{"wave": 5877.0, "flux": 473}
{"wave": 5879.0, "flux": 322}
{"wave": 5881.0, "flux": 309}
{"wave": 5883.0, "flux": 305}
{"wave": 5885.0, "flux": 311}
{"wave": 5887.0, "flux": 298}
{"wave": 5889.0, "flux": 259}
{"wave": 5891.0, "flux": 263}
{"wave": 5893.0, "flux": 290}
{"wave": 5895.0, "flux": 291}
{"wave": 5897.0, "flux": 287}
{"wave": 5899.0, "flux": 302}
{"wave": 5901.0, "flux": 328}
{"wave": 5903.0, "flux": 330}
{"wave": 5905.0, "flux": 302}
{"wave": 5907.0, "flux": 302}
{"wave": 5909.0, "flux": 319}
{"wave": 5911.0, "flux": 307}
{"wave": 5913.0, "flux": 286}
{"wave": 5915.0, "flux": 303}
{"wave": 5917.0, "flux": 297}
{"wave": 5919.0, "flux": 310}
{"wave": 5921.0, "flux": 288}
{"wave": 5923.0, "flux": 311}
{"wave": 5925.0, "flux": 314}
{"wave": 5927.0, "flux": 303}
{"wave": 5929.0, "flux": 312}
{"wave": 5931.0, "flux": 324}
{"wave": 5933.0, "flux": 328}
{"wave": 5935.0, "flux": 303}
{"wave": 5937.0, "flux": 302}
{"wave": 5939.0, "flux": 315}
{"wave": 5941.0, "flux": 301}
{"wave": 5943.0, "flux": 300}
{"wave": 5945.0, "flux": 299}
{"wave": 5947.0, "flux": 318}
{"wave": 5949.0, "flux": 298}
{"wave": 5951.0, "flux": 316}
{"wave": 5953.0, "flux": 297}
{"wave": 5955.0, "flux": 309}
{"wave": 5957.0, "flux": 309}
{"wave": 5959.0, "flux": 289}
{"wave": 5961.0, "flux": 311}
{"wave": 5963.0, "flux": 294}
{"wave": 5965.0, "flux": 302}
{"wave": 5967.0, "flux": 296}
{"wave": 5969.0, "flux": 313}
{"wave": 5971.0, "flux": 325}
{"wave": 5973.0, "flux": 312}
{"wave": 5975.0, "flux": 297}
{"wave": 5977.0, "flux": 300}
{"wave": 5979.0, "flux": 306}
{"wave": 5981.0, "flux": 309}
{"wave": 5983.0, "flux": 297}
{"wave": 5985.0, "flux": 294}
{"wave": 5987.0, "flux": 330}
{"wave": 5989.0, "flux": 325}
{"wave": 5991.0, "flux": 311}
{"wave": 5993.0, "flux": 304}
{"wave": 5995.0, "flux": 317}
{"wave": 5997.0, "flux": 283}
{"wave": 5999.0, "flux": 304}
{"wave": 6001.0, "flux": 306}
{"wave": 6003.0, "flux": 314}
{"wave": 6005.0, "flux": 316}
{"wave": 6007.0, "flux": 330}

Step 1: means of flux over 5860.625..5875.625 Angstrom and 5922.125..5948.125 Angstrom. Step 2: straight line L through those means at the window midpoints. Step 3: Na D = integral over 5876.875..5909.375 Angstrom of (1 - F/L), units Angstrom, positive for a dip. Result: 3.7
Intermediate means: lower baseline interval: 368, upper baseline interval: 310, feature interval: 307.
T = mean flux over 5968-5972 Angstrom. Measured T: 319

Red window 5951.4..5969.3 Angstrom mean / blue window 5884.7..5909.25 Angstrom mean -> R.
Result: 1.0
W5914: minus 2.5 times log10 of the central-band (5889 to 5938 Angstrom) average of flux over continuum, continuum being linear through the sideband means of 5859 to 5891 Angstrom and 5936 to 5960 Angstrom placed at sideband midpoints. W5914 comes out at 0.07 mag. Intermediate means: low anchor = 348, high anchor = 304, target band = 303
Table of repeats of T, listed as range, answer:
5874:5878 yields 623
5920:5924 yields 300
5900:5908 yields 316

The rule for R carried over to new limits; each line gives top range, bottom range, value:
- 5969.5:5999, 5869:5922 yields 0.94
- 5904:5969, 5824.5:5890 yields 0.92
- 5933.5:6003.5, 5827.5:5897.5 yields 0.94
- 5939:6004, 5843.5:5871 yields 0.99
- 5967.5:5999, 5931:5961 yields 1.00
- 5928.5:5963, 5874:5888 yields 0.77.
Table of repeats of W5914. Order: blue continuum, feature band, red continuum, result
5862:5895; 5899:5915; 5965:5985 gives 0.08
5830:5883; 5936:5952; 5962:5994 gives 0.03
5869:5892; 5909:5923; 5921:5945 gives 0.09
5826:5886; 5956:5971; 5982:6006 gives 0.04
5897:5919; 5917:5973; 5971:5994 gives 0.00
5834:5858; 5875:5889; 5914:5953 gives -0.18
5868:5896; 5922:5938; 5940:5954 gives 0.01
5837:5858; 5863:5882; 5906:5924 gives -0.24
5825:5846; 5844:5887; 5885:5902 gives -0.12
